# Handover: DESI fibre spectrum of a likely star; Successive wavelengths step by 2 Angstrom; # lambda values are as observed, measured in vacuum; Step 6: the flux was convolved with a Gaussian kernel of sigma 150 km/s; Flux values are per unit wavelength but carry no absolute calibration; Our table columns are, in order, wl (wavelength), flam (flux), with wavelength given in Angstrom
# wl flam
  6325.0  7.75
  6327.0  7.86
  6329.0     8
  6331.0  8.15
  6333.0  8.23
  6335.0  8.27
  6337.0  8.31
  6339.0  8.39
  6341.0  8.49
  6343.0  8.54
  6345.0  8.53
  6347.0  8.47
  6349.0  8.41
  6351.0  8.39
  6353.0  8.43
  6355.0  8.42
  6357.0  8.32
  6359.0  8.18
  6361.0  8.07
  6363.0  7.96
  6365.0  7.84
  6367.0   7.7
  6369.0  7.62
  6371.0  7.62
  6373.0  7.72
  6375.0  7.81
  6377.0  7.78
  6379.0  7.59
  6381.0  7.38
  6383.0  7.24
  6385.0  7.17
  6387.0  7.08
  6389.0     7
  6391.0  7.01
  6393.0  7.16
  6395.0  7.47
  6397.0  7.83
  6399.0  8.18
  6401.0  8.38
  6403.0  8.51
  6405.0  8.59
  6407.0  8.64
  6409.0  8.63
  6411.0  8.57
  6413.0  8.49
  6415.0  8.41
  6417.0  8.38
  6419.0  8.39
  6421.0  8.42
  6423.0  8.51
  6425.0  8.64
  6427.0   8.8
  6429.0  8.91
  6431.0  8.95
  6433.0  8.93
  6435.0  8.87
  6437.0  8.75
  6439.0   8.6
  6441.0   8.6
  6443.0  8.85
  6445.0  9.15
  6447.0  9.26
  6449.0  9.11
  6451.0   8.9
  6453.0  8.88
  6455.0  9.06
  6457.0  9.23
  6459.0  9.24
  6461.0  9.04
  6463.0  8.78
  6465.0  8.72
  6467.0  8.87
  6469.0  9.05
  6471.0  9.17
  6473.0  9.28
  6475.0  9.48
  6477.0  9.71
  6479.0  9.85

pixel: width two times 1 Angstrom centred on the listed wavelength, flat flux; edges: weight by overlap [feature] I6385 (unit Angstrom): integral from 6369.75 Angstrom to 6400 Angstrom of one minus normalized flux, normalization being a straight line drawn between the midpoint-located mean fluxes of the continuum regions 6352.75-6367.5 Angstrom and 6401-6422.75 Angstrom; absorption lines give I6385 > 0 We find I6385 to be 3.0 Angstrom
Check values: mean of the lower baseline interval 8.11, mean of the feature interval 7.47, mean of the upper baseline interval 8.5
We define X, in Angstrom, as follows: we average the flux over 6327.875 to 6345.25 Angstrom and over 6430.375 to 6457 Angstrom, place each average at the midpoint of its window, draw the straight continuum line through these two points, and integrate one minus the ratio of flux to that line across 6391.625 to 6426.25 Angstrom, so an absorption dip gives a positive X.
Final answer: 1.7 Angstrom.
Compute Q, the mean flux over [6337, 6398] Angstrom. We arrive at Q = 7.86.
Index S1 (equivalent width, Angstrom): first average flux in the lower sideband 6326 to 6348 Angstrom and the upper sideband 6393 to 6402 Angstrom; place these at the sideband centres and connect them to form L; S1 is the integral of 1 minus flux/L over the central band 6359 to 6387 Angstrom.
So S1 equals 1.4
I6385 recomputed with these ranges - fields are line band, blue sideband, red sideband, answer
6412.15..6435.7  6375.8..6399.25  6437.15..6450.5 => -0.74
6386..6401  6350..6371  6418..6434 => 1.67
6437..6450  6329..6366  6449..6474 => -0.01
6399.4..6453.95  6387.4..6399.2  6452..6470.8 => -3.64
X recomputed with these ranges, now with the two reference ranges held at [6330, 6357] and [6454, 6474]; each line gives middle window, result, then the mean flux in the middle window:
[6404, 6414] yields 0.2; 8.58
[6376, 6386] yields 1.3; 7.43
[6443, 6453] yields -0.1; 9.06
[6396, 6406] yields 0.5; 8.3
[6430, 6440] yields 0.1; 8.82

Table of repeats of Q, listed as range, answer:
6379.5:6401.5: 7.43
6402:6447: 8.68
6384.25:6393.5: 7.08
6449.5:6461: 9.06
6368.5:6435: 8.07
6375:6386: 7.47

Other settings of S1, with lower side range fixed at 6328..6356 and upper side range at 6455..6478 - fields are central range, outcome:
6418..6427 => 0.3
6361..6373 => 1.0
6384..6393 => 1.6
